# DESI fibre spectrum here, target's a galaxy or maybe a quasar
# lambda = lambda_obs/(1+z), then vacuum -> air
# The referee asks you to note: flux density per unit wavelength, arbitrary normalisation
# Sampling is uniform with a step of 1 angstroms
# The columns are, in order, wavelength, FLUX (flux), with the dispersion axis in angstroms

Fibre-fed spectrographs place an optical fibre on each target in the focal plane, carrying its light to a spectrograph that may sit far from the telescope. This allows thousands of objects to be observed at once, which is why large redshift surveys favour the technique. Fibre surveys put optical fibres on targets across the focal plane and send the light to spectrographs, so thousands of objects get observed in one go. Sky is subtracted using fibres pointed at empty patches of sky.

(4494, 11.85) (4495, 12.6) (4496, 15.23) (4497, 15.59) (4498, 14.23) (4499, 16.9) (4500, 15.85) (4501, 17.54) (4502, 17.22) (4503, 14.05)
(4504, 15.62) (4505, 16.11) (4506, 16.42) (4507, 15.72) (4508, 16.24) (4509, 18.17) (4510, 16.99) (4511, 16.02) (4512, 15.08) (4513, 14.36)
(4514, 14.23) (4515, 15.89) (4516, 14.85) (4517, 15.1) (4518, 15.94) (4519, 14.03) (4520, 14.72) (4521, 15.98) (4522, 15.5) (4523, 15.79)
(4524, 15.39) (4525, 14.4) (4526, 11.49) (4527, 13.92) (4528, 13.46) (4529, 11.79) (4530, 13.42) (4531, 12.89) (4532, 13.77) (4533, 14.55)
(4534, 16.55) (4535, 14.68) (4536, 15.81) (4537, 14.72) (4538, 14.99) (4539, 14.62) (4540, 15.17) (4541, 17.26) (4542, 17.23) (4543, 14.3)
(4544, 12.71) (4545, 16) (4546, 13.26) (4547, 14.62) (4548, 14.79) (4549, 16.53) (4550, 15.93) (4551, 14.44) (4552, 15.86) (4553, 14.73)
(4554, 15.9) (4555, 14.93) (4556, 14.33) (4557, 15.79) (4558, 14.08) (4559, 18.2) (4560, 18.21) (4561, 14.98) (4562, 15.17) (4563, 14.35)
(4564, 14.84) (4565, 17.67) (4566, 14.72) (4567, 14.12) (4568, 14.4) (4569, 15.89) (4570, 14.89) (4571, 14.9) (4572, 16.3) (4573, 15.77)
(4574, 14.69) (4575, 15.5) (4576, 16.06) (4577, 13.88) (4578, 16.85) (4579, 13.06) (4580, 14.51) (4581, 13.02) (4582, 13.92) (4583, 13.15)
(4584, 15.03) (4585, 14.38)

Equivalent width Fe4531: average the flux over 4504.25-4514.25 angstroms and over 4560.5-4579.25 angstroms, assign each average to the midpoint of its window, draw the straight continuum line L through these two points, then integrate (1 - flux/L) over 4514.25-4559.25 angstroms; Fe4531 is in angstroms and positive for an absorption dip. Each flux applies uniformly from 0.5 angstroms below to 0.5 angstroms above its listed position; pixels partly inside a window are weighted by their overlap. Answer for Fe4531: 2.1 angstroms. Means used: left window 16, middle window 14.9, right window 15.2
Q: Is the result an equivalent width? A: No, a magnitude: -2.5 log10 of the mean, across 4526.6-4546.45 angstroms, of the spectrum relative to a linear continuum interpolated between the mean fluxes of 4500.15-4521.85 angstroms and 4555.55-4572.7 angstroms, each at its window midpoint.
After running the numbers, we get 0.075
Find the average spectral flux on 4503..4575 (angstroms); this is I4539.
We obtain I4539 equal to 15.2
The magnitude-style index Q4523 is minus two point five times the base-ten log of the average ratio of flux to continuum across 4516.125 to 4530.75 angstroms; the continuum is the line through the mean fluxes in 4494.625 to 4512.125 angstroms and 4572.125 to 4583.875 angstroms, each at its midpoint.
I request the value 0.09 mag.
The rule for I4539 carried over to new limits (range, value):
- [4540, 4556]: 15.2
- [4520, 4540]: 14.4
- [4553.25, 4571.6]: 15.4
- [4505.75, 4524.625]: 15.6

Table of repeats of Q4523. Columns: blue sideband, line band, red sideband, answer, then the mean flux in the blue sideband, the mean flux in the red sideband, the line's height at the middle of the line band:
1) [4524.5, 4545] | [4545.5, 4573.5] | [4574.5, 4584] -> -0.07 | 14.4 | 14.5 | 14.5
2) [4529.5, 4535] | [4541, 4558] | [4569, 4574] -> -0.02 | 14.3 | 15.4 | 14.8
